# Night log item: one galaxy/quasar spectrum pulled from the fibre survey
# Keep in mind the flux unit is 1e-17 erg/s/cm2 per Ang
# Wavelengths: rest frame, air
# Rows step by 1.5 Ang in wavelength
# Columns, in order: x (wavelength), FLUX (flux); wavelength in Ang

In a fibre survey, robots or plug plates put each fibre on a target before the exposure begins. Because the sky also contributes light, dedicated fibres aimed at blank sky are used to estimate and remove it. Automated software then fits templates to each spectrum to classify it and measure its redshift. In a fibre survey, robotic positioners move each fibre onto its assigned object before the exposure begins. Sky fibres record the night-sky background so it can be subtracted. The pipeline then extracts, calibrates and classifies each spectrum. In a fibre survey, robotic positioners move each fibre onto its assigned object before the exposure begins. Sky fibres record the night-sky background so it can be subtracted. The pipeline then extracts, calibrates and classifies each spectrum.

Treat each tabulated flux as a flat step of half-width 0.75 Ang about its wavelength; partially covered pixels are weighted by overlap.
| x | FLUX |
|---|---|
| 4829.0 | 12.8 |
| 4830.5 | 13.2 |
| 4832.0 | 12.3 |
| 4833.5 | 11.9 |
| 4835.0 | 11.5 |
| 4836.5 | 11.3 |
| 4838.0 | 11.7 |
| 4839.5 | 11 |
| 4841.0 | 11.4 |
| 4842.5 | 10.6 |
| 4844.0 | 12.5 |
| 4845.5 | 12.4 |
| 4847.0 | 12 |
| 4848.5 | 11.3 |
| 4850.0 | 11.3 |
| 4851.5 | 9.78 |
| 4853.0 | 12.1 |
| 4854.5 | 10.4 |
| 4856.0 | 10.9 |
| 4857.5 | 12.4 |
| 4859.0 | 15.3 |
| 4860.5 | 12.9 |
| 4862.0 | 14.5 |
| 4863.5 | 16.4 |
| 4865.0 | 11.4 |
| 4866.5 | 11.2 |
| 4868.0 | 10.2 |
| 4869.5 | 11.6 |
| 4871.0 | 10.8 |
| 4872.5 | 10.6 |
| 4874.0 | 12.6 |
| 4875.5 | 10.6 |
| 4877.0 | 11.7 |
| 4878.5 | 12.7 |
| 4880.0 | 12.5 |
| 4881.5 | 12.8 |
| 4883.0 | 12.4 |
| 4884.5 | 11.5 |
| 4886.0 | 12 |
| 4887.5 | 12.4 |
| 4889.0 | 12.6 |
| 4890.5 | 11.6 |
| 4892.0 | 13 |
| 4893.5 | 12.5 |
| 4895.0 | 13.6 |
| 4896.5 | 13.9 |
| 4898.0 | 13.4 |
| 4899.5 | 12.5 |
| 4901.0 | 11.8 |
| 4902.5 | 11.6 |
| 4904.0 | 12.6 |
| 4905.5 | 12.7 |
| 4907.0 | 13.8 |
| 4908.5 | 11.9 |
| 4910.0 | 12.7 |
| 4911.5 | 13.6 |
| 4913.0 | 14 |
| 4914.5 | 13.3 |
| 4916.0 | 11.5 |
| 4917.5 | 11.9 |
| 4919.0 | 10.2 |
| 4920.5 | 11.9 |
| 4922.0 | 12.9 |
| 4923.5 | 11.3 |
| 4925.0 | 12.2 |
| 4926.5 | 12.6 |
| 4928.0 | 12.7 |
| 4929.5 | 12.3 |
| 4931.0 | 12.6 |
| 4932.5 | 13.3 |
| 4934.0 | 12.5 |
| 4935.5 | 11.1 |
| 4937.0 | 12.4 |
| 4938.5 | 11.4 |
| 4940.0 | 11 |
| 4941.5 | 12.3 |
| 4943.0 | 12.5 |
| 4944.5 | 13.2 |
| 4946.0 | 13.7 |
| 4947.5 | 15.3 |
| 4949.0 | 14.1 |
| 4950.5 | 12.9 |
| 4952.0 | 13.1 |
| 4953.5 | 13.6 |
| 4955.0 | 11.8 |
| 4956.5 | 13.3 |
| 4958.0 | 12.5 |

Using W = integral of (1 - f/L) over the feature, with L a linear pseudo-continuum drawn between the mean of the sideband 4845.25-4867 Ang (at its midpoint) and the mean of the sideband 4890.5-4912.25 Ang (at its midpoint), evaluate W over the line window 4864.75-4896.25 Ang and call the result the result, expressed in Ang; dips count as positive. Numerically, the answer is 1.5 Ang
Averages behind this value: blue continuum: 12.3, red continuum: 12.8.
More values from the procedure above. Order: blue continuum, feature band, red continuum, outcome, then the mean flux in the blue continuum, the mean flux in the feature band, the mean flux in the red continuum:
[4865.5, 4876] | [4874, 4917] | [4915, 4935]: -3.6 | 11.1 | 12.5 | 12.1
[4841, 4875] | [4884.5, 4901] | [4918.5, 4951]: -0.6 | 11.9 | 12.7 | 12.5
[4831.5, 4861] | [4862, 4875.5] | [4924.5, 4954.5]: 0.1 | 11.7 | 11.9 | 12.7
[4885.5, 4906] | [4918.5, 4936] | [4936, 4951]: 0.8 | 12.6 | 12.2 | 12.8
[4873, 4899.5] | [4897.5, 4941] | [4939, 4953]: 1.6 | 12.4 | 12.3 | 13.1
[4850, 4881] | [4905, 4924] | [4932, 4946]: -0.4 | 12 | 12.5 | 12.2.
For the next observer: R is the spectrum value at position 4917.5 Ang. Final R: 11.9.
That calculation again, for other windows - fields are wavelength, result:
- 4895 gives 13.6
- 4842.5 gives 10.6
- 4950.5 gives 12.9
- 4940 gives 11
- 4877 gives 11.7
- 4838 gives 11.7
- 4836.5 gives 11.3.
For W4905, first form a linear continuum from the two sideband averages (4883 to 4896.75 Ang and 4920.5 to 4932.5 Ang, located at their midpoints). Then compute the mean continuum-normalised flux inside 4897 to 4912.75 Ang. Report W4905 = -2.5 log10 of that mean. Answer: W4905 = -0.022 mag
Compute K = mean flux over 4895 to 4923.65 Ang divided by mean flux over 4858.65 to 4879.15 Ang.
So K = 1.02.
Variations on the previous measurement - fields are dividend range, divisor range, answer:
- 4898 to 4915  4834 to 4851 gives 1.11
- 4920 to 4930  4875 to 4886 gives 1.02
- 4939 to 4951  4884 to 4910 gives 1.04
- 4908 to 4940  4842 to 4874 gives 1.03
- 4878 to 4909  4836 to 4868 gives 1.05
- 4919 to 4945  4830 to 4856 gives 1.06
